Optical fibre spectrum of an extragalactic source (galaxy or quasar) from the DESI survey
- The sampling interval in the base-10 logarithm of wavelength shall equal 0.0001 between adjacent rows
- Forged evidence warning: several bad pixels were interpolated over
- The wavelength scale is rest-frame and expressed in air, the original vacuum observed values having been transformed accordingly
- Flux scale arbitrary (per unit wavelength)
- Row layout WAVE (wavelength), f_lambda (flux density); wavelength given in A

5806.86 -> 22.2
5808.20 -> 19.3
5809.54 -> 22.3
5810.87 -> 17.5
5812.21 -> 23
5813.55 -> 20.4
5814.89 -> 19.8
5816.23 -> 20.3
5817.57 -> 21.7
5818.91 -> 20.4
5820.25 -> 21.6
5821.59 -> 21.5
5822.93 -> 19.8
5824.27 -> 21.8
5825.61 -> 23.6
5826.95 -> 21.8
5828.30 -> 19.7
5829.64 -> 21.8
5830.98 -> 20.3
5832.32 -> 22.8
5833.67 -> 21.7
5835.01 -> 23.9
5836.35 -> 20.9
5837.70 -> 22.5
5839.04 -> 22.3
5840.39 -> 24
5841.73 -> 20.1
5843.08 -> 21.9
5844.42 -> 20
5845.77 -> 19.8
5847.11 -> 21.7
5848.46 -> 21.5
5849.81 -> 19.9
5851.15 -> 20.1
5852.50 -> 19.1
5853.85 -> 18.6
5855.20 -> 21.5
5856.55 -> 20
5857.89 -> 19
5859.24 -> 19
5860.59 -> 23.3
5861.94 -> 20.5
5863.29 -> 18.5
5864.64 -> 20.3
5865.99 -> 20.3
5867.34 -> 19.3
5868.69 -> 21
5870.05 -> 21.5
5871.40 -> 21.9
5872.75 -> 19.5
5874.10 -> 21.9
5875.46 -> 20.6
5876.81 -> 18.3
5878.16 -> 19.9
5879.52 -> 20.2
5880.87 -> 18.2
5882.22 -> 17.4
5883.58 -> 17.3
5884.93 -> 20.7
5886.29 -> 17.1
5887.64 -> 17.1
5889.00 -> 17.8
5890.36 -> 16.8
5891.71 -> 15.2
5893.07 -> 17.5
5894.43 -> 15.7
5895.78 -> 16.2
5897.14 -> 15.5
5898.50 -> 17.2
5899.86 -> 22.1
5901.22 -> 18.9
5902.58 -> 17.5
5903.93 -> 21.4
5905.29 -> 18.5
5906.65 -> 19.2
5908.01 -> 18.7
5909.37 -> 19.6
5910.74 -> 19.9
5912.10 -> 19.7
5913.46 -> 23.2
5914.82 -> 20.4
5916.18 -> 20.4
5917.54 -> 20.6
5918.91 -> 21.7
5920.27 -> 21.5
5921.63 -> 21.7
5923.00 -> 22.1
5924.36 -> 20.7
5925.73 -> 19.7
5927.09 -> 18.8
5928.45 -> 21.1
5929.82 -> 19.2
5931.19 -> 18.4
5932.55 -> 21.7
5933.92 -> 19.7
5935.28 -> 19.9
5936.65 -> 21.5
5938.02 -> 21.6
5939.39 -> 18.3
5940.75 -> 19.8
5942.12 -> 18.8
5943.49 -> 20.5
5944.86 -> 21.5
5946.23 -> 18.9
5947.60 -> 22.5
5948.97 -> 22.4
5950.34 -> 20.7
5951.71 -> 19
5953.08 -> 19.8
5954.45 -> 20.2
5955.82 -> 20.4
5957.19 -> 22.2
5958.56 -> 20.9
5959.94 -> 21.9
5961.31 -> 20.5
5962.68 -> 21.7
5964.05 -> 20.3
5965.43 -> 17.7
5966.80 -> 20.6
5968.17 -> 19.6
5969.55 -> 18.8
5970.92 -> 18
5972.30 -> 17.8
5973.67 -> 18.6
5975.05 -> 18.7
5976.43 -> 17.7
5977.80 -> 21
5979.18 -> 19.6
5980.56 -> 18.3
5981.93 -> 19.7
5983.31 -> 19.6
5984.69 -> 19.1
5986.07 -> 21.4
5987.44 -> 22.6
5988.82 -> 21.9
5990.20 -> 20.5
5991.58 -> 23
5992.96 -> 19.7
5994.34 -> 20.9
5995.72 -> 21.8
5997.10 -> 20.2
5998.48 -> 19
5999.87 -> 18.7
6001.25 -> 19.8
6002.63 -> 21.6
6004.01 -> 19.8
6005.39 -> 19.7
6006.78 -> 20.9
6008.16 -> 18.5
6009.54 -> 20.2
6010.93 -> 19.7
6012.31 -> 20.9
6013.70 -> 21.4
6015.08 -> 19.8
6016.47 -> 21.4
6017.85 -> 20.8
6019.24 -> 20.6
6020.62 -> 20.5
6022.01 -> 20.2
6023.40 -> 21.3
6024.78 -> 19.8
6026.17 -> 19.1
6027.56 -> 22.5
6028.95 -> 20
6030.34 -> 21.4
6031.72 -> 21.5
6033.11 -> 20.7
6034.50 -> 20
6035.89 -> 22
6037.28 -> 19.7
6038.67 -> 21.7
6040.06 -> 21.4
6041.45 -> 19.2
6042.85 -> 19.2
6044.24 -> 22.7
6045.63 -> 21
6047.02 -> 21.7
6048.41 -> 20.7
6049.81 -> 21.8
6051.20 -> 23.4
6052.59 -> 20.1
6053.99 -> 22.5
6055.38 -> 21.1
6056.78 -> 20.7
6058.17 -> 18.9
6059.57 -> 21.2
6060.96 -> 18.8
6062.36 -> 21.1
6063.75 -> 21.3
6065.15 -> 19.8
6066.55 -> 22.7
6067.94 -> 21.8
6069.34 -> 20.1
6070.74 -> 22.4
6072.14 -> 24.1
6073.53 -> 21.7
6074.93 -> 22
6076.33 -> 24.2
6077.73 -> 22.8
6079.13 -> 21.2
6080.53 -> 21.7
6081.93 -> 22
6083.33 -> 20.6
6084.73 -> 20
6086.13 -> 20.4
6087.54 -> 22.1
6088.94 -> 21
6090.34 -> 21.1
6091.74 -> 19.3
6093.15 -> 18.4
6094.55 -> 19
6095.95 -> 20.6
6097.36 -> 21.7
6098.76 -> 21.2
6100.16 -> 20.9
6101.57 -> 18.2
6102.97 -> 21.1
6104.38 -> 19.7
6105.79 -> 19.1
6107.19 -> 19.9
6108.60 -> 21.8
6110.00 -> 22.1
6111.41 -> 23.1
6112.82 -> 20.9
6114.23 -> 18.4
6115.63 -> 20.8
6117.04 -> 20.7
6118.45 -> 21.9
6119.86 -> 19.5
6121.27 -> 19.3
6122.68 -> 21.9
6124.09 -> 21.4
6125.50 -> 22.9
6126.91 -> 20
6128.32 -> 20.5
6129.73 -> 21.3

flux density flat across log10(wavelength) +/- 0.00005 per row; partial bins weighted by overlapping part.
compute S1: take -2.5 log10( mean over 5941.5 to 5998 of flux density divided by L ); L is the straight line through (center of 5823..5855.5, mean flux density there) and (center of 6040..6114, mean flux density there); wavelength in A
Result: 0.05 mag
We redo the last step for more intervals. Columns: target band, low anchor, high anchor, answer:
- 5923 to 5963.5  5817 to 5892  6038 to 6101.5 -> 0.01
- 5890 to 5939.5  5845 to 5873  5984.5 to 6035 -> 0.05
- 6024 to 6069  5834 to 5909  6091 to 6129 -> -0.03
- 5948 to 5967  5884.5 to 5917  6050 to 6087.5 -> -0.06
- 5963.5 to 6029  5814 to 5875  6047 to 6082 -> 0.07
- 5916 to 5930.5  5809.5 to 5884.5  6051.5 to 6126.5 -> 0.00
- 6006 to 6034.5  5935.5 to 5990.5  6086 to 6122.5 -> -0.01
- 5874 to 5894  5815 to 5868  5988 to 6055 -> 0.15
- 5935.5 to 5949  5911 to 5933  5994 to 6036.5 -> 0.01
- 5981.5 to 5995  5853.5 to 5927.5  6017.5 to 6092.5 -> -0.02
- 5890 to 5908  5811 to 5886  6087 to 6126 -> 0.16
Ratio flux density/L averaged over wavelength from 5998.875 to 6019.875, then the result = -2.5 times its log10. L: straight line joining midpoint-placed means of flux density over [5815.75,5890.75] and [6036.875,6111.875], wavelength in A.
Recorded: 0.03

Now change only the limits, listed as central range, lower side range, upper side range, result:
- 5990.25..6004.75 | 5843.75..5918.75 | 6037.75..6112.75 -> -0.003 mag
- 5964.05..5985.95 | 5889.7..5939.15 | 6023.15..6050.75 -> 0.062 mag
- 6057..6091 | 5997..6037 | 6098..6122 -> -0.046 mag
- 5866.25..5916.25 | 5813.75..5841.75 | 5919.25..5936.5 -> 0.101 mag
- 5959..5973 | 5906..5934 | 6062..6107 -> 0.046 mag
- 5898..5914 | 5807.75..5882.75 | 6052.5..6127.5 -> 0.060 mag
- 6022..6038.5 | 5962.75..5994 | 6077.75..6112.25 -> -0.028 mag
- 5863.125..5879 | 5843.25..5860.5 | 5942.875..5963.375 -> 0.001 mag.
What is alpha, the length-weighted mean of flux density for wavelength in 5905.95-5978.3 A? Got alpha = 20.2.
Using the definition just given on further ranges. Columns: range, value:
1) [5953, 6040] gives 20.3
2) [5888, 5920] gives 18.9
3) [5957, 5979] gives 19.7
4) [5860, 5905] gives 19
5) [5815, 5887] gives 20.6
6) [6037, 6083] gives 21.4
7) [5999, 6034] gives 20.4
